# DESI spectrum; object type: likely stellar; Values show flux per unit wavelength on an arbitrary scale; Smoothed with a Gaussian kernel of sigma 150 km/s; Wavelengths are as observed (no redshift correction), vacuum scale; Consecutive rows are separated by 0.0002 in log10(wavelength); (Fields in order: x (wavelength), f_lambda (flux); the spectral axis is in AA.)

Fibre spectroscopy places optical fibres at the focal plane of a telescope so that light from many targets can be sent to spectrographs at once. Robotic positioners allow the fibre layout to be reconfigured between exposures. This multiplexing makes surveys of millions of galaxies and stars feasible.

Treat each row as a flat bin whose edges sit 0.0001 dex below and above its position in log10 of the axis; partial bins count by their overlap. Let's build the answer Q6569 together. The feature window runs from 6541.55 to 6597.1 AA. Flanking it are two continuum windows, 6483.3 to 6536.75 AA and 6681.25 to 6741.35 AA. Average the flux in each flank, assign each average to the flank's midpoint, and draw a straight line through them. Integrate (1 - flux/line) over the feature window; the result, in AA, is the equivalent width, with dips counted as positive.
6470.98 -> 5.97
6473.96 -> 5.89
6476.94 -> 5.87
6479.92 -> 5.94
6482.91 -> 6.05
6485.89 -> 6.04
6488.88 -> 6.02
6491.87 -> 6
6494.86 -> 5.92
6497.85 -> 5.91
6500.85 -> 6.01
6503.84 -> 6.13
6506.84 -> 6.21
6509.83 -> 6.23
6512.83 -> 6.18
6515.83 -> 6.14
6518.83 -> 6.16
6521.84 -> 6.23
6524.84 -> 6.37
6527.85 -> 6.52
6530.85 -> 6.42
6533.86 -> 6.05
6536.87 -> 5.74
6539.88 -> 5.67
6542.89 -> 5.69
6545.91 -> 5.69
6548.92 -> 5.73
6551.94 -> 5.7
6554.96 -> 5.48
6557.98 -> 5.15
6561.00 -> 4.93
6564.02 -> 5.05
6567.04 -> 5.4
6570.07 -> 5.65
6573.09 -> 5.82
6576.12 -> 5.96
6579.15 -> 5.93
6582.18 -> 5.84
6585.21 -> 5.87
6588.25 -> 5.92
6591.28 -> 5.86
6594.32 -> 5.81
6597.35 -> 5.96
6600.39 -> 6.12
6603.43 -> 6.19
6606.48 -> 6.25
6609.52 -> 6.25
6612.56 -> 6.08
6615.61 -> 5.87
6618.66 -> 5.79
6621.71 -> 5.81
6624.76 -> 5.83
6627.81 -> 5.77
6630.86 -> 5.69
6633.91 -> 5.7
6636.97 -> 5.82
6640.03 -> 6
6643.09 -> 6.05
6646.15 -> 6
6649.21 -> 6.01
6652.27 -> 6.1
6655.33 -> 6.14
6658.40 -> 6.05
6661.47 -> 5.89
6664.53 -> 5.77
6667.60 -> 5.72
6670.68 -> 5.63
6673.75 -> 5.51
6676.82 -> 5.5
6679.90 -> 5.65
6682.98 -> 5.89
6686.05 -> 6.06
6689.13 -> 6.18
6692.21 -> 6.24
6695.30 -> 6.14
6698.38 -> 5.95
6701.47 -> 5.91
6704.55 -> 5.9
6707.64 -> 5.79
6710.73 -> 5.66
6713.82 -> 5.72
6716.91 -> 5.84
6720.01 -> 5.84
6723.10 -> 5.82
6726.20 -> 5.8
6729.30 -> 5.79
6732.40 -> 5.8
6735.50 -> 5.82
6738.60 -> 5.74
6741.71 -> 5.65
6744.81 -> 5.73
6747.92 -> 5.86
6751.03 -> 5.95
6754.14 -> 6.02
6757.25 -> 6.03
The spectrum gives 3.8 AA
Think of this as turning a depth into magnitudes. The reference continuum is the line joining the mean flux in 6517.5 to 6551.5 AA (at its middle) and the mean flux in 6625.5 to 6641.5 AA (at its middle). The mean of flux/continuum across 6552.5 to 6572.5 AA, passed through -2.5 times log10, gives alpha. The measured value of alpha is 0.12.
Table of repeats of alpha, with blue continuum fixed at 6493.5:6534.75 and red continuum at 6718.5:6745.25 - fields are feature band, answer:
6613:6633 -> 0.03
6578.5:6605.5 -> 0.02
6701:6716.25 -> 0.01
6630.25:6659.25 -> 0.00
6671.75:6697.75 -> -0.01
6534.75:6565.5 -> 0.12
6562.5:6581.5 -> 0.08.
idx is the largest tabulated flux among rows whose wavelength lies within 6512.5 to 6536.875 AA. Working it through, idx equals 6.52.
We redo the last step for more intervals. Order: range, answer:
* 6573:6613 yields 6.25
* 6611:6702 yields 6.24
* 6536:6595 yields 5.96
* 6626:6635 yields 5.77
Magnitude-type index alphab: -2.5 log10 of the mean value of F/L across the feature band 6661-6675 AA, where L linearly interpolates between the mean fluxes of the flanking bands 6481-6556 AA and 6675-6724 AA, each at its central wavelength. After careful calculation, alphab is 0.04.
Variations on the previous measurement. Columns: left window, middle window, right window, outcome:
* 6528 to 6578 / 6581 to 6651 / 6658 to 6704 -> -0.03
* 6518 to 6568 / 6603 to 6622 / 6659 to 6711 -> -0.04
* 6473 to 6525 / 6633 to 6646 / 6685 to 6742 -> 0.01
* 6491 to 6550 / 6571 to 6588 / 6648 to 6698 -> 0.02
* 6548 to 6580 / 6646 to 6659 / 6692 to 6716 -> -0.06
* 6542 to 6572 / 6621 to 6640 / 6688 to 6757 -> -0.03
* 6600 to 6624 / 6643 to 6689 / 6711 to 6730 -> 0.01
